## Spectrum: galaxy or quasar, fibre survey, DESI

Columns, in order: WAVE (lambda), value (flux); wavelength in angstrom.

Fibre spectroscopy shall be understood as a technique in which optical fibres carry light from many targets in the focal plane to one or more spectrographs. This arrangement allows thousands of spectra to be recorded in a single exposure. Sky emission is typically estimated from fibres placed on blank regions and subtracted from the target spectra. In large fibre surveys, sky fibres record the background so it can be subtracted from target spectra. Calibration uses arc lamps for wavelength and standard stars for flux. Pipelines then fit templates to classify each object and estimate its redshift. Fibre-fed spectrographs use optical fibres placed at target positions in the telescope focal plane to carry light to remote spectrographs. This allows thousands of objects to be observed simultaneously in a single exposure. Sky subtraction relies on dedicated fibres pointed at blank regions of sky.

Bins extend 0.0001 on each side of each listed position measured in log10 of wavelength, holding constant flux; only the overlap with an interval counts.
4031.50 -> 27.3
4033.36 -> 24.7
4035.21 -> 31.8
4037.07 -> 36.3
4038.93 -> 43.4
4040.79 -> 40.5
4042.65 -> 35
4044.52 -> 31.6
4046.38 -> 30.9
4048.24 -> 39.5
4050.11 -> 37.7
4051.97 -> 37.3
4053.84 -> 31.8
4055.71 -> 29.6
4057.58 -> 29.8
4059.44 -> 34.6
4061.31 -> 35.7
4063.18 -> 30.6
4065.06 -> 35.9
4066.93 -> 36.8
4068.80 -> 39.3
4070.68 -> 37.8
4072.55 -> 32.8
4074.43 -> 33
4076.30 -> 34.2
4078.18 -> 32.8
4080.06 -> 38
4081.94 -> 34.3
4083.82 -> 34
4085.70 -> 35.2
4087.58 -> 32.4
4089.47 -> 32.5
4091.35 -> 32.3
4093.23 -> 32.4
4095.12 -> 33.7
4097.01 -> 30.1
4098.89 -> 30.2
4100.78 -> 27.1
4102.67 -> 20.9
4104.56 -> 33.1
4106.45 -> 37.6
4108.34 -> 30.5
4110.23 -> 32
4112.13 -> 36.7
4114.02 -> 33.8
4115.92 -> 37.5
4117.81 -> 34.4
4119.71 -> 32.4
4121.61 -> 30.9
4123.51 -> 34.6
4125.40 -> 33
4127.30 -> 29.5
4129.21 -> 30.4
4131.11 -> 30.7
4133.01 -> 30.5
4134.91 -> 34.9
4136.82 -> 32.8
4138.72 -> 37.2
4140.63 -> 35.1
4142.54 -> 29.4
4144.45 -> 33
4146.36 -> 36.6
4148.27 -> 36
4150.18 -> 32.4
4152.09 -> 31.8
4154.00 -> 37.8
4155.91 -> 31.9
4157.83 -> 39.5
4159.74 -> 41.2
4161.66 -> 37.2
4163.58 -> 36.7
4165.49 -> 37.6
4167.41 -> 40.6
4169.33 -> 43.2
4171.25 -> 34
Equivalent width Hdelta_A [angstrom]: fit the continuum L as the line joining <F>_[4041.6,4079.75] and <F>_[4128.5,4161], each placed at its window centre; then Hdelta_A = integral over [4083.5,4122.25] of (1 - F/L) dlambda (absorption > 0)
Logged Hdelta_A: 2.2 angstrom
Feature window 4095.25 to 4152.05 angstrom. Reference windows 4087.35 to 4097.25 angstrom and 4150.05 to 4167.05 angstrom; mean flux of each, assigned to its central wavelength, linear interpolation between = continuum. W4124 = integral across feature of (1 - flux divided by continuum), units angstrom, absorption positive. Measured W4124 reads 3.0 angstrom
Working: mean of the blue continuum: 32.3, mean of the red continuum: 36.6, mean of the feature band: 32.5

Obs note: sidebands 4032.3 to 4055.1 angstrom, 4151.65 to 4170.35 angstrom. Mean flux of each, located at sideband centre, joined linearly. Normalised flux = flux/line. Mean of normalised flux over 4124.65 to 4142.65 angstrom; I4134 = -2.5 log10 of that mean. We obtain 0.15 mag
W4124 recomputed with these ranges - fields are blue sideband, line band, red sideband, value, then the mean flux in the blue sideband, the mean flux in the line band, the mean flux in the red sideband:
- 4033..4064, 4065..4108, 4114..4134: 0.26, 34.4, 33.2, 32.5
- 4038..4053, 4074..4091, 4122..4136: 0.34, 36.9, 34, 31.9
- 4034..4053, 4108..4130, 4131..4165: 1.36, 36.2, 33.1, 34.9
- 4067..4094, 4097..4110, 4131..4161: 1.68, 34.5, 30.1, 34.6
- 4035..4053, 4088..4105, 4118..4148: 2.05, 36.6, 30.2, 32.8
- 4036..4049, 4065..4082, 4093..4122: -0.52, 36.6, 35.5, 32.1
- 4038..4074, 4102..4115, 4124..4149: 0.56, 35.3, 32.3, 33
